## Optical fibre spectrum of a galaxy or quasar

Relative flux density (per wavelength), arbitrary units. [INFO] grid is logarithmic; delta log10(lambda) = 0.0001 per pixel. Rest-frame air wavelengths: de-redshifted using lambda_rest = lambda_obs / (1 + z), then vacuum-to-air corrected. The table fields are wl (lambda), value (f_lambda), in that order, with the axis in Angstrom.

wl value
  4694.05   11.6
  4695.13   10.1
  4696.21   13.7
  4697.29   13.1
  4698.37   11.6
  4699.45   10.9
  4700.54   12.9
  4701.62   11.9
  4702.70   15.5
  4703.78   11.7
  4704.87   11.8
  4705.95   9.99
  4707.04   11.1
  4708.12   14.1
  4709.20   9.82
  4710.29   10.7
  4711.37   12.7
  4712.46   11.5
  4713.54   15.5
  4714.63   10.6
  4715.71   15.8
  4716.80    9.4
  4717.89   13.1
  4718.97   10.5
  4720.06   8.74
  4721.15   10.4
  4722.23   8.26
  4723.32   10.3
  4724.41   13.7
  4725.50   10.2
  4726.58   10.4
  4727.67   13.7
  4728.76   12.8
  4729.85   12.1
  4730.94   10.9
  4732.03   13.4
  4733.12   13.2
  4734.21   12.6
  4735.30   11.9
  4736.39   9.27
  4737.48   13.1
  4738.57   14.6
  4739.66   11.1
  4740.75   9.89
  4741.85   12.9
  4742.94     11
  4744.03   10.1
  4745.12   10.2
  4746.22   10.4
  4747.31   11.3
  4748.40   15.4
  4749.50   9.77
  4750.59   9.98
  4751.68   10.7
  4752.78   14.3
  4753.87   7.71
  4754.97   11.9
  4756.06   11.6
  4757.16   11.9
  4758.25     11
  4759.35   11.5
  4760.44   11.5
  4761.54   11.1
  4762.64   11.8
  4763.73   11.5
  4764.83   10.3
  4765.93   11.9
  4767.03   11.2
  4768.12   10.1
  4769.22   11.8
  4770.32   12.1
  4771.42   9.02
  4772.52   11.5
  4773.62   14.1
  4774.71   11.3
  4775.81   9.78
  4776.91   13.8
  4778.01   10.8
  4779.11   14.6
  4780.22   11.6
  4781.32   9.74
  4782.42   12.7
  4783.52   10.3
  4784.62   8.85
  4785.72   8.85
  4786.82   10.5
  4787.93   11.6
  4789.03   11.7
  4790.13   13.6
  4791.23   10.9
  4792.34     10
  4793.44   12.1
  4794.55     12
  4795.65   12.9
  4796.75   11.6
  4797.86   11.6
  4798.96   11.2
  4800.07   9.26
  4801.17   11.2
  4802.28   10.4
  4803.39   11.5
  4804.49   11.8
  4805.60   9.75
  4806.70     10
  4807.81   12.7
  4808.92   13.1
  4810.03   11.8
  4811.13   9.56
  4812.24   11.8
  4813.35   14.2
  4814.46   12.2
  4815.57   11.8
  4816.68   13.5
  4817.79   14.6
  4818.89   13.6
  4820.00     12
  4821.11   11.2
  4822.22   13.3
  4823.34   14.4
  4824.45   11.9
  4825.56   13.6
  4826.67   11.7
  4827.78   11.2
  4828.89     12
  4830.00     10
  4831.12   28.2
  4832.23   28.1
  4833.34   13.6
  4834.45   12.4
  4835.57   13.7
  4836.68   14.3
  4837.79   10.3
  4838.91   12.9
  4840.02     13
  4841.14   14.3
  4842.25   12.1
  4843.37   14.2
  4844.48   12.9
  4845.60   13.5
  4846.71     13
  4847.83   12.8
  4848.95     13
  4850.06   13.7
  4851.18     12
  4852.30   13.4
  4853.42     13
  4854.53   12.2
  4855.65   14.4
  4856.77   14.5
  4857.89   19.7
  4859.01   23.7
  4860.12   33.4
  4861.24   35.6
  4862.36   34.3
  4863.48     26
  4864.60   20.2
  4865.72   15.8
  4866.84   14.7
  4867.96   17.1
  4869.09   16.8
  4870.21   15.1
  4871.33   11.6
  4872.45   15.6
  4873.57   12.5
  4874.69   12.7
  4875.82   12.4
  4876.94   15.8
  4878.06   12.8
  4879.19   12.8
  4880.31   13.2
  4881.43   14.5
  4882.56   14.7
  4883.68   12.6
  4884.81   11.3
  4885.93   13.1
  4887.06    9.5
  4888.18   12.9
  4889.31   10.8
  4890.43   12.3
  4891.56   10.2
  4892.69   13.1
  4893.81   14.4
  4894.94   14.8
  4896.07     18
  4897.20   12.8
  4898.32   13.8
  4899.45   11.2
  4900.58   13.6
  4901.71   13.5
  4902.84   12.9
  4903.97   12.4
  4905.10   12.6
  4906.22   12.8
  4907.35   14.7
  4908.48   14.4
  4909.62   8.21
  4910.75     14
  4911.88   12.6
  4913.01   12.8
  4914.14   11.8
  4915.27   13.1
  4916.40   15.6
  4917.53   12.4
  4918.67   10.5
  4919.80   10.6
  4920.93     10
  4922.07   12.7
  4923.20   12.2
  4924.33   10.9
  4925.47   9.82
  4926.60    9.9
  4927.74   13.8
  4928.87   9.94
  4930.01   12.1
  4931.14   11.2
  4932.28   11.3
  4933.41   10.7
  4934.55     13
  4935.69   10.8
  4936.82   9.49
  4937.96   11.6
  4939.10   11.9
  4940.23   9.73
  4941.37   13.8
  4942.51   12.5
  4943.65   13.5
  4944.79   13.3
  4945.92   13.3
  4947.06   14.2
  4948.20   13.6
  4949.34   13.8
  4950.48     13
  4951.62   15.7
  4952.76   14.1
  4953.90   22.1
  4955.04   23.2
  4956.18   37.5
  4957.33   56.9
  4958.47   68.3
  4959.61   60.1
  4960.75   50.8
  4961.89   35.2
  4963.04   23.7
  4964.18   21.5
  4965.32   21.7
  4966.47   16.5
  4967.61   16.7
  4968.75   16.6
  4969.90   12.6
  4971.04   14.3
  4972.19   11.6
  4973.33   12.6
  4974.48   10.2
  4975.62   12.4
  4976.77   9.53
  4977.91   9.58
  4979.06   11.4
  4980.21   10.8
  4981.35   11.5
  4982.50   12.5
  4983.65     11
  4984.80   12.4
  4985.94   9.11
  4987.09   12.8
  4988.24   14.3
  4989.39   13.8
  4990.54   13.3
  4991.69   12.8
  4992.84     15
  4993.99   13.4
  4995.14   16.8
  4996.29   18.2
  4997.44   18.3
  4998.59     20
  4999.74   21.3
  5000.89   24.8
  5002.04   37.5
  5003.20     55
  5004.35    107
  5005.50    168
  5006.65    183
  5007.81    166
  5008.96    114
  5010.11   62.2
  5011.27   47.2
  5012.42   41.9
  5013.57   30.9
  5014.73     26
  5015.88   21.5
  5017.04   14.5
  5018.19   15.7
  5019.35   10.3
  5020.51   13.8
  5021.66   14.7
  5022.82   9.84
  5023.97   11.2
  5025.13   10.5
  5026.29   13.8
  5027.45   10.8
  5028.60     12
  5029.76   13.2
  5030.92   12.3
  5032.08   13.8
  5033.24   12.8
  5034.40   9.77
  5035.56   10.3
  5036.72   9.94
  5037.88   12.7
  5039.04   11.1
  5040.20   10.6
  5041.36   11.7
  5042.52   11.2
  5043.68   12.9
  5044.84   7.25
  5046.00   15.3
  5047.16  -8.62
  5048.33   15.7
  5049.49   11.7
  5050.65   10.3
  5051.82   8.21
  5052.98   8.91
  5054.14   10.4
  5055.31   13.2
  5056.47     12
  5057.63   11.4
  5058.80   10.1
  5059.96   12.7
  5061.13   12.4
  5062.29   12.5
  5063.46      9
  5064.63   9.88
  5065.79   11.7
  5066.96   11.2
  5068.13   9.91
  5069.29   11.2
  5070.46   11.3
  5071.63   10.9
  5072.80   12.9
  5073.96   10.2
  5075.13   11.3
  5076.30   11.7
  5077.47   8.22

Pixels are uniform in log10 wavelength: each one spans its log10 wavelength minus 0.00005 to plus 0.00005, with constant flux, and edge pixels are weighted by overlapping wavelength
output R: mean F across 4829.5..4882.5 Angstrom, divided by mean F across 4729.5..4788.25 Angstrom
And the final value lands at 1.42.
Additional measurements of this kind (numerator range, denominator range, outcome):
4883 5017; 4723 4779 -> 1.99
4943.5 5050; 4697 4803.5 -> 2.22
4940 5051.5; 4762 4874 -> 1.82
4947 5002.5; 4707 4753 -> 1.72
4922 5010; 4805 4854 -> 2.01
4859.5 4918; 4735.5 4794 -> 1.32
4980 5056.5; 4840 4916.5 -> 1.76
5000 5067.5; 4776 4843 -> 2.18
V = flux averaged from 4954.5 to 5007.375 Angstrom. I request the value 30.5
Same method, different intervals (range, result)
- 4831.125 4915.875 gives 14.9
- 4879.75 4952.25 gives 12.5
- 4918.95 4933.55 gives 11.2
